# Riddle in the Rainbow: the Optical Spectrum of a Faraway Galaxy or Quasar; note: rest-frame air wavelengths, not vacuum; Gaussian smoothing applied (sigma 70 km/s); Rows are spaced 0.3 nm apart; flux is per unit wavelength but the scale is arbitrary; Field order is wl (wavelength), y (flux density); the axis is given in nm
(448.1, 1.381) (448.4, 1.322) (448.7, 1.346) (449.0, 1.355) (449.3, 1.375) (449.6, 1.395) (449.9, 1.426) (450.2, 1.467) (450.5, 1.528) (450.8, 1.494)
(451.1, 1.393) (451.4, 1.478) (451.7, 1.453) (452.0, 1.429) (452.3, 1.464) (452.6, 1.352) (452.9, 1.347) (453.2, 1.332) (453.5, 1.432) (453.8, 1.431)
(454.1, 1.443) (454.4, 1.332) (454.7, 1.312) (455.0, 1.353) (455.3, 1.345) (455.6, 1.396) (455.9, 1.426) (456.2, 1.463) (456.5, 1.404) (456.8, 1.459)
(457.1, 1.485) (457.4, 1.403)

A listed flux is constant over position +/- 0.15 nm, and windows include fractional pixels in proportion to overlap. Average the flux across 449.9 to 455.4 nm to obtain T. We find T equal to 1.41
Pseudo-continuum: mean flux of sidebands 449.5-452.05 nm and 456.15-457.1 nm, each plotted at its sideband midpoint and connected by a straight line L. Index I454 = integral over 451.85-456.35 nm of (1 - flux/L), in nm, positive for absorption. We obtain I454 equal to 0.18 nm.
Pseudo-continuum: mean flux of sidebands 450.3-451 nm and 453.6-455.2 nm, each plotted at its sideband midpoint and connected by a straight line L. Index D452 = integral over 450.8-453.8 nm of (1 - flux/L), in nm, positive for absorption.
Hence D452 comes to 0.06 nm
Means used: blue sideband 1.5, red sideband 1.38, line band 1.41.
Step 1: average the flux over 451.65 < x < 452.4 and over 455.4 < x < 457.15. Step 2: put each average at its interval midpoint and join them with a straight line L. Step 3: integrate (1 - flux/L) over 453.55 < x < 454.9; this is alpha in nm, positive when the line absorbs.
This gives 0.054 nm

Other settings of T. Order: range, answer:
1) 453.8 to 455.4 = 1.36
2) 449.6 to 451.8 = 1.46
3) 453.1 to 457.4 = 1.4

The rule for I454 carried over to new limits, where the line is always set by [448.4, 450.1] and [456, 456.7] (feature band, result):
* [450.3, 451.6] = -0.08 nm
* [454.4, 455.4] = 0.06 nm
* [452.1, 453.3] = 0.02 nm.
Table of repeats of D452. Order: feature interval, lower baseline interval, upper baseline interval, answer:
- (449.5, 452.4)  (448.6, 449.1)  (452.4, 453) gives -0.210 nm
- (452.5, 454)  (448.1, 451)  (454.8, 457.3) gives 0.032 nm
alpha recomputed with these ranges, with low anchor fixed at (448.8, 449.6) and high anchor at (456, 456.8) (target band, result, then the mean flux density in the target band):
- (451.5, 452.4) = -0.035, 1.45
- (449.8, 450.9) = -0.080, 1.48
